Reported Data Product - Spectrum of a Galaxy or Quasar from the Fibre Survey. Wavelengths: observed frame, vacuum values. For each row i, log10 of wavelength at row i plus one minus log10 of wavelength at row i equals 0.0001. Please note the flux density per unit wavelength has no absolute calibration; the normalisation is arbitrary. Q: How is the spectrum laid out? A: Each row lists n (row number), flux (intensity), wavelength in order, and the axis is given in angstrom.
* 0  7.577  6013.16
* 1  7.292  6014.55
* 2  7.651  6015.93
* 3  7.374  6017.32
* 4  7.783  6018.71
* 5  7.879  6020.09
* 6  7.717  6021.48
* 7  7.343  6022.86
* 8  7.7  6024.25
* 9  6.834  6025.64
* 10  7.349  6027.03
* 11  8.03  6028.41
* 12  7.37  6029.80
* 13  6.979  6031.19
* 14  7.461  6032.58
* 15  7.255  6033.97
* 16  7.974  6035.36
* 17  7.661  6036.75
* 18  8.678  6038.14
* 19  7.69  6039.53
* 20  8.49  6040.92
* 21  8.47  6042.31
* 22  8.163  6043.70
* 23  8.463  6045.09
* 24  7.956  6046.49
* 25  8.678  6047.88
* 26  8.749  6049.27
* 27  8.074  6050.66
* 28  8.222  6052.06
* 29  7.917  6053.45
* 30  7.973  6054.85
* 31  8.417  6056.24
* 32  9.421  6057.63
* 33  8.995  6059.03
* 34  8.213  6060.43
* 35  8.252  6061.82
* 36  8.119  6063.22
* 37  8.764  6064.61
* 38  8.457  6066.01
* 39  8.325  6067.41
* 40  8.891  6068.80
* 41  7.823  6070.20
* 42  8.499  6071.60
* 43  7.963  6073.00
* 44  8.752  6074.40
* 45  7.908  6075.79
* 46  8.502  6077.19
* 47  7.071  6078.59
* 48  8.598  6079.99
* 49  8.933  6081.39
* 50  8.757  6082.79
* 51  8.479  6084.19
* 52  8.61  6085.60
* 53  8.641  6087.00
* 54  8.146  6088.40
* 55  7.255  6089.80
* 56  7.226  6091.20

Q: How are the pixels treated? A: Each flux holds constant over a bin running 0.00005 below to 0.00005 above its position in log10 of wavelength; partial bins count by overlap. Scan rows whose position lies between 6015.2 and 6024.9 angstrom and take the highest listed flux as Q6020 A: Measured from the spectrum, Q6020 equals 7.879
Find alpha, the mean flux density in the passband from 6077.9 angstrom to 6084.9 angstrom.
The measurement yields 8.36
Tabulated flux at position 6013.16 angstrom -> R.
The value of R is 7.577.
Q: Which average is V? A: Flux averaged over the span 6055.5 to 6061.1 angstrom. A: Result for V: 8.76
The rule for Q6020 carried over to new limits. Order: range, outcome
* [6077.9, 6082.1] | 8.933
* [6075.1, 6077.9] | 8.502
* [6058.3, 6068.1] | 8.995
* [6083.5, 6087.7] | 8.641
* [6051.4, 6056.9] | 8.417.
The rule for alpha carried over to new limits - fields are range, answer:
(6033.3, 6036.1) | 7.62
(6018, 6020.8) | 7.82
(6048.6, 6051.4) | 8.4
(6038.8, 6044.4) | 8.21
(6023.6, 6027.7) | 7.28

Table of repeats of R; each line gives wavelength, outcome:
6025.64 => 6.834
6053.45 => 7.917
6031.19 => 6.979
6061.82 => 8.252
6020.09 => 7.879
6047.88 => 8.678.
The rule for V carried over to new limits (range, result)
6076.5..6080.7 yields 8.06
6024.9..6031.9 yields 7.31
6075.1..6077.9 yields 8.2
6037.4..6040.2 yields 8.18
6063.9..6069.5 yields 8.62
